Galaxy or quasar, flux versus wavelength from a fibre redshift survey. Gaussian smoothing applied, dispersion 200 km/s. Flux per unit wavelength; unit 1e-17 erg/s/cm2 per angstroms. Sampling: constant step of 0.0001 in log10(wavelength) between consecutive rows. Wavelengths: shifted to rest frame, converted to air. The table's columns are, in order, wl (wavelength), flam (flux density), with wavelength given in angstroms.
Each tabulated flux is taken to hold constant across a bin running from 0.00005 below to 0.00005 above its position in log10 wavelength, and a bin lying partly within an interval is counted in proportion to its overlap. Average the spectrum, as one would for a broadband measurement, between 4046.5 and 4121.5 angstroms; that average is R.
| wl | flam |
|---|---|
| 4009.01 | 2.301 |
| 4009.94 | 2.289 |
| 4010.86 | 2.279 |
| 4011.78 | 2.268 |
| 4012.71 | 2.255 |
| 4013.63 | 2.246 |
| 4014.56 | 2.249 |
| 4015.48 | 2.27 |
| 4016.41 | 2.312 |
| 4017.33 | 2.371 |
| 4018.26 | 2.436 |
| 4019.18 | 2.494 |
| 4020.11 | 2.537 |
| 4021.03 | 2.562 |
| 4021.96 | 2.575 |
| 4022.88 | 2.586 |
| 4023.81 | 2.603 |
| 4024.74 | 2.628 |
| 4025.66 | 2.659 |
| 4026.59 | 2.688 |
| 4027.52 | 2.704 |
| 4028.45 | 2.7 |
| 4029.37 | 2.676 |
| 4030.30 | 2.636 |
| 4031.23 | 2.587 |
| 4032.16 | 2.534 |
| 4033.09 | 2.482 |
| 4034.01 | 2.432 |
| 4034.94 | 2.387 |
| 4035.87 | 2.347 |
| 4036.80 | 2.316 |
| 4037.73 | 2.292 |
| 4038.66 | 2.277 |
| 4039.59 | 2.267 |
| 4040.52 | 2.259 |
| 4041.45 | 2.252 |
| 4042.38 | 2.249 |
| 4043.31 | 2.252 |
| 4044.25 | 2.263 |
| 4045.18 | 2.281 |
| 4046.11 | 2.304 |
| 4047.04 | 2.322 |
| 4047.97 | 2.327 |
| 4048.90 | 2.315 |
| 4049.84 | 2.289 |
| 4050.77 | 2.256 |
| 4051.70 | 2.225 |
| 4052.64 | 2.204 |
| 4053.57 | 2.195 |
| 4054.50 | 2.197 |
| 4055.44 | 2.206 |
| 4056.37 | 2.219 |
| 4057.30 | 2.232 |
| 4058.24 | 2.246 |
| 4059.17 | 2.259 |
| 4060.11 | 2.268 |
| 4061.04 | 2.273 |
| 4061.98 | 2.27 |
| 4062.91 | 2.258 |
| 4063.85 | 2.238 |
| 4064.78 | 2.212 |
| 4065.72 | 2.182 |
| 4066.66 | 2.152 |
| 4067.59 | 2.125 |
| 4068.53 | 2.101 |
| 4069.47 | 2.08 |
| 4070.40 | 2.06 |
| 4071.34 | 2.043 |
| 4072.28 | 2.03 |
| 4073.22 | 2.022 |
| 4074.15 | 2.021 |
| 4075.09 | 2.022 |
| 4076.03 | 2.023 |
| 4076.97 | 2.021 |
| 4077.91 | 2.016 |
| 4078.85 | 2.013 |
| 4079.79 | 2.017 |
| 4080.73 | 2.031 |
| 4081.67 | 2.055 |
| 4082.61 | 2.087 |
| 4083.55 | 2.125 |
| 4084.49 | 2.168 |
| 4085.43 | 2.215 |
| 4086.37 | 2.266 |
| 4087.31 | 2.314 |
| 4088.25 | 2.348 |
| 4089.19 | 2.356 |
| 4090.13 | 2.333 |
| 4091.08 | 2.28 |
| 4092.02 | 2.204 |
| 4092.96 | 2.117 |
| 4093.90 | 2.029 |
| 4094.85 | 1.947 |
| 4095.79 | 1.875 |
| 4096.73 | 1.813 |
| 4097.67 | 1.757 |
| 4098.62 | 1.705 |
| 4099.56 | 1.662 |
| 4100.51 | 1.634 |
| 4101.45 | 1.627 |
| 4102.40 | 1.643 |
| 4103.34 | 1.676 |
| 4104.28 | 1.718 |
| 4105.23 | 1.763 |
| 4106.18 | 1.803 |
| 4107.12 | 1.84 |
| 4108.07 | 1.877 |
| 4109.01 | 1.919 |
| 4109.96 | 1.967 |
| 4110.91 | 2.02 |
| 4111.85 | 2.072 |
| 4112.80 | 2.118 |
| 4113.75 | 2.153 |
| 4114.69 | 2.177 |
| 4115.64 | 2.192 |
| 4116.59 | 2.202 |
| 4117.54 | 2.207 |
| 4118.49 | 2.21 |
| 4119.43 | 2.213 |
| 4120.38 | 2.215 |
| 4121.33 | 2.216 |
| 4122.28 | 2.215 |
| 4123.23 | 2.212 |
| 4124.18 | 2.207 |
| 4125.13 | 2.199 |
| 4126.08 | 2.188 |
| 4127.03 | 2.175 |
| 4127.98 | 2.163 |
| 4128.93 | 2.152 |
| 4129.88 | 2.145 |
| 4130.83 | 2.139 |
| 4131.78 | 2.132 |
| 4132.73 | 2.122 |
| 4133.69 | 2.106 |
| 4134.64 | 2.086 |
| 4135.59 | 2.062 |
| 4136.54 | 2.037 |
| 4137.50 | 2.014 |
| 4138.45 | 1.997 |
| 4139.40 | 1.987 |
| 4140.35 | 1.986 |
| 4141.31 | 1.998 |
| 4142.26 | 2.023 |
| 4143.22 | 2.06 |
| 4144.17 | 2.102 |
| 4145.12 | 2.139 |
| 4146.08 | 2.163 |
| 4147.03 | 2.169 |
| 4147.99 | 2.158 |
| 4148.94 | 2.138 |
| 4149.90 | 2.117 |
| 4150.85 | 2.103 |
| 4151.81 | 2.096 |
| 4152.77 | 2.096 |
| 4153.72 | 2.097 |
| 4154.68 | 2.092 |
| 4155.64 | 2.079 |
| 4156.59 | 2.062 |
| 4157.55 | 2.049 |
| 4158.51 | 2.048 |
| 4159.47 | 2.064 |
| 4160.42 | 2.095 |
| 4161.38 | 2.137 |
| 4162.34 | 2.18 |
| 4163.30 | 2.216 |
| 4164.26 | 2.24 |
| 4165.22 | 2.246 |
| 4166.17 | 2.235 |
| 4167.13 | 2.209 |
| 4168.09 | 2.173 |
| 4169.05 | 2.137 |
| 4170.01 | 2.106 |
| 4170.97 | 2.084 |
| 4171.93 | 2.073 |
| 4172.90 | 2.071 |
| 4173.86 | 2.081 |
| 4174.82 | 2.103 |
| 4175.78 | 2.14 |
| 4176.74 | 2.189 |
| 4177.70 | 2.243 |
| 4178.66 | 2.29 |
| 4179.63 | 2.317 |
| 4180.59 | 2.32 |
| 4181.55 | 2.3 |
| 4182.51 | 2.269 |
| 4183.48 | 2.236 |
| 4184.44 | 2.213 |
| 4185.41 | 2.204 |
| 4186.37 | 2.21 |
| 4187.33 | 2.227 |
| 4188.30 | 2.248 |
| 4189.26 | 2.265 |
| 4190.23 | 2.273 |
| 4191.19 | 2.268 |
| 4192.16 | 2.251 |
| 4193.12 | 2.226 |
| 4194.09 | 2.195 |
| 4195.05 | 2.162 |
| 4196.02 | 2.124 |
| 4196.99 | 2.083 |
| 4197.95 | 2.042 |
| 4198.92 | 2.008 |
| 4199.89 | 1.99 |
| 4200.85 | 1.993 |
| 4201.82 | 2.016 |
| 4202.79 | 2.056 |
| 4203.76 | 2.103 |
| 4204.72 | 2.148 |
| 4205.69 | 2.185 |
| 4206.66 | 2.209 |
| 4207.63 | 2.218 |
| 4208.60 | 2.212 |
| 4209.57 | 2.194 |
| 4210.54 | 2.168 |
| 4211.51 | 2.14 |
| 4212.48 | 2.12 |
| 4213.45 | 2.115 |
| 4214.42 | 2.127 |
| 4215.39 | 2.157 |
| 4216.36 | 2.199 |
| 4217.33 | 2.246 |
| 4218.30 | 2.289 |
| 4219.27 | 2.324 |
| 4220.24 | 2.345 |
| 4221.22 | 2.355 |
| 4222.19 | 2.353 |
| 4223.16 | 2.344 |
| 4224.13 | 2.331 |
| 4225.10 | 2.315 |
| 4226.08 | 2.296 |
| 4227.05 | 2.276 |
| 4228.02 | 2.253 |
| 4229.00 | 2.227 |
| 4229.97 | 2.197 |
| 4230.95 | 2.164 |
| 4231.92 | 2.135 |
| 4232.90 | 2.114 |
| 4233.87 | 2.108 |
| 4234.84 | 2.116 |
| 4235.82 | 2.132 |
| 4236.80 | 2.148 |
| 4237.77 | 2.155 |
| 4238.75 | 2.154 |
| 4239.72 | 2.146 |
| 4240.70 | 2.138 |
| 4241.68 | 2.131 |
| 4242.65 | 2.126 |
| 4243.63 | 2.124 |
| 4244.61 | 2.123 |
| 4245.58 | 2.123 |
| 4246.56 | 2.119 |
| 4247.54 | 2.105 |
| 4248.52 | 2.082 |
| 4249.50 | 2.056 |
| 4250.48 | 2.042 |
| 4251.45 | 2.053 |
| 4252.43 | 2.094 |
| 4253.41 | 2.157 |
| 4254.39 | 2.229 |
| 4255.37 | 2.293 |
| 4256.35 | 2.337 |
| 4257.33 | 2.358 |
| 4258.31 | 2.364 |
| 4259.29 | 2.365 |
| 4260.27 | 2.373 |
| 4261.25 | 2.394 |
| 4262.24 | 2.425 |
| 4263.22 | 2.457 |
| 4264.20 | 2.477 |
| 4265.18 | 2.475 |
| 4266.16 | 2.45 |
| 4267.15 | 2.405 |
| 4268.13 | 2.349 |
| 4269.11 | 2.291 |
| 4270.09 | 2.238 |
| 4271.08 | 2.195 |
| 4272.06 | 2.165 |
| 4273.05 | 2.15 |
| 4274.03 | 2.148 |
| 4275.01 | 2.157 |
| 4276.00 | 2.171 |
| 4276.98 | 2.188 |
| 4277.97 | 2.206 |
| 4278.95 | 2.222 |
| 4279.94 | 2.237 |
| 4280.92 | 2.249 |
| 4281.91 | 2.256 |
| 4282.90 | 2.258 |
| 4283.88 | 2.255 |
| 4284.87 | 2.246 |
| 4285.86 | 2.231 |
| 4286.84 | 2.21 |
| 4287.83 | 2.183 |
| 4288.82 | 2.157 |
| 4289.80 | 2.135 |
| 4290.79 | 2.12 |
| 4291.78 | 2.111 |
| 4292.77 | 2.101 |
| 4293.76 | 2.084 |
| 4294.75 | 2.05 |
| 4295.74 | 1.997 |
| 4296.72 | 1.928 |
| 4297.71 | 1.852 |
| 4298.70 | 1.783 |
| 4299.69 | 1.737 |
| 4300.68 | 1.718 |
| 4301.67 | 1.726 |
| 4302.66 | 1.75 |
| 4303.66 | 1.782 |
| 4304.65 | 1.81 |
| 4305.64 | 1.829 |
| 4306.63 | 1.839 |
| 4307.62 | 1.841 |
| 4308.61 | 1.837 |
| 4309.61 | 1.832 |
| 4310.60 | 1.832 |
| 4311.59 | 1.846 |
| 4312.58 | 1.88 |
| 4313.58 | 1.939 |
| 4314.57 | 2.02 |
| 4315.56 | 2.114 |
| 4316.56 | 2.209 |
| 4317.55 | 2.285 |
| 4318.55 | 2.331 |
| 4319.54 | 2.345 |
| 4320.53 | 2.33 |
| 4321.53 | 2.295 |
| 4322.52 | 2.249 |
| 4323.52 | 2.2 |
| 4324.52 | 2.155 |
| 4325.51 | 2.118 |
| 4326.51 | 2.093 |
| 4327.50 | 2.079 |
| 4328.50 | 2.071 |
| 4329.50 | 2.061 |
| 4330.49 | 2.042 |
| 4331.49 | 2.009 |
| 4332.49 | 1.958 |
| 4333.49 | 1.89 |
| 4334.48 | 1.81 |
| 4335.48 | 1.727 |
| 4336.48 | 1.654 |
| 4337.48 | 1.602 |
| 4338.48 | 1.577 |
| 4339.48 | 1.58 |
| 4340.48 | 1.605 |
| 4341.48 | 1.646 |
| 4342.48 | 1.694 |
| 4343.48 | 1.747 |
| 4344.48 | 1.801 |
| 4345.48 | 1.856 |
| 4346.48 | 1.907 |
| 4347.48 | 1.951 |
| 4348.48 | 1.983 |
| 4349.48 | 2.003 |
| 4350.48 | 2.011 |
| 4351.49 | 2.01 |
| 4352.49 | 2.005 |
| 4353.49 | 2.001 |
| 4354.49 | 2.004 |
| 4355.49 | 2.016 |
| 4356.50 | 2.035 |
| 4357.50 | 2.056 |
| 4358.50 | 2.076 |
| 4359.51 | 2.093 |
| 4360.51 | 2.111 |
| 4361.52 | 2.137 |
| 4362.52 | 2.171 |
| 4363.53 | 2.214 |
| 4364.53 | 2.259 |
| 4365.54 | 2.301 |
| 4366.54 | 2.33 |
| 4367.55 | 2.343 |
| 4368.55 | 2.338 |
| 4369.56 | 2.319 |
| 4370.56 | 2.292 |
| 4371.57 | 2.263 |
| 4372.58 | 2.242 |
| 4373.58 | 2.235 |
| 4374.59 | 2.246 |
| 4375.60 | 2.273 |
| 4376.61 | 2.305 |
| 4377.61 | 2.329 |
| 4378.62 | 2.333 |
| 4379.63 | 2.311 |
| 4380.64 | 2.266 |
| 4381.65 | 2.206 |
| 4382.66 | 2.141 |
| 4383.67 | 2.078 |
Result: 2.09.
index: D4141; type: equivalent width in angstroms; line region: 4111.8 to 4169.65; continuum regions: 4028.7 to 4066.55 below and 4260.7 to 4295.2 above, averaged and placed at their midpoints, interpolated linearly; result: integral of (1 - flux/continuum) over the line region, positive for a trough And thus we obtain 3.8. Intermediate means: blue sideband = 2.31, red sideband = 2.24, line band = 2.13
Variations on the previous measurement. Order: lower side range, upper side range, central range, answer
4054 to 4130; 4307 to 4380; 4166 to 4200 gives -1.9 angstroms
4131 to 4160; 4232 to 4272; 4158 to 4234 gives -1.4 angstroms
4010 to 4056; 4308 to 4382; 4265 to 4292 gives -1.3 angstroms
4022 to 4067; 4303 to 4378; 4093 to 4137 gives 5.1 angstroms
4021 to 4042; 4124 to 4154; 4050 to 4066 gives 1.1 angstroms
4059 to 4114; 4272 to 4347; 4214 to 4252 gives -3.3 angstroms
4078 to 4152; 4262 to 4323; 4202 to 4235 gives -1.9 angstroms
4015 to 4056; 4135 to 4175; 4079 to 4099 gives 1.5 angstroms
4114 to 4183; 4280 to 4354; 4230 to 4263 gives -2.2 angstroms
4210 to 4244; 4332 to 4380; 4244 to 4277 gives -1.4 angstroms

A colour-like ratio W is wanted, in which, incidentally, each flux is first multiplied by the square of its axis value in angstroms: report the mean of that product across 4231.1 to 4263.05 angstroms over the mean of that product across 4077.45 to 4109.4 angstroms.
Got 1.19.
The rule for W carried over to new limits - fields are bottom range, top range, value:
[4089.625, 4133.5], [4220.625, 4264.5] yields 1.16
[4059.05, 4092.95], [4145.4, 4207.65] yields 1.05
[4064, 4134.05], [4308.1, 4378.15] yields 1.11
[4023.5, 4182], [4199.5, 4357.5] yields 1.06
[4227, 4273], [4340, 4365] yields 0.93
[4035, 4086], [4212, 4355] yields 1.07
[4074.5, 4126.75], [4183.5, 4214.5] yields 1.11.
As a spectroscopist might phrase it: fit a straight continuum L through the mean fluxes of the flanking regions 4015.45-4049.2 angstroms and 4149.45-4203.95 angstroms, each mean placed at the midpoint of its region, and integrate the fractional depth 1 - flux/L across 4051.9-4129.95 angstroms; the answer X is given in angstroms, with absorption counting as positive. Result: 8.0 angstroms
